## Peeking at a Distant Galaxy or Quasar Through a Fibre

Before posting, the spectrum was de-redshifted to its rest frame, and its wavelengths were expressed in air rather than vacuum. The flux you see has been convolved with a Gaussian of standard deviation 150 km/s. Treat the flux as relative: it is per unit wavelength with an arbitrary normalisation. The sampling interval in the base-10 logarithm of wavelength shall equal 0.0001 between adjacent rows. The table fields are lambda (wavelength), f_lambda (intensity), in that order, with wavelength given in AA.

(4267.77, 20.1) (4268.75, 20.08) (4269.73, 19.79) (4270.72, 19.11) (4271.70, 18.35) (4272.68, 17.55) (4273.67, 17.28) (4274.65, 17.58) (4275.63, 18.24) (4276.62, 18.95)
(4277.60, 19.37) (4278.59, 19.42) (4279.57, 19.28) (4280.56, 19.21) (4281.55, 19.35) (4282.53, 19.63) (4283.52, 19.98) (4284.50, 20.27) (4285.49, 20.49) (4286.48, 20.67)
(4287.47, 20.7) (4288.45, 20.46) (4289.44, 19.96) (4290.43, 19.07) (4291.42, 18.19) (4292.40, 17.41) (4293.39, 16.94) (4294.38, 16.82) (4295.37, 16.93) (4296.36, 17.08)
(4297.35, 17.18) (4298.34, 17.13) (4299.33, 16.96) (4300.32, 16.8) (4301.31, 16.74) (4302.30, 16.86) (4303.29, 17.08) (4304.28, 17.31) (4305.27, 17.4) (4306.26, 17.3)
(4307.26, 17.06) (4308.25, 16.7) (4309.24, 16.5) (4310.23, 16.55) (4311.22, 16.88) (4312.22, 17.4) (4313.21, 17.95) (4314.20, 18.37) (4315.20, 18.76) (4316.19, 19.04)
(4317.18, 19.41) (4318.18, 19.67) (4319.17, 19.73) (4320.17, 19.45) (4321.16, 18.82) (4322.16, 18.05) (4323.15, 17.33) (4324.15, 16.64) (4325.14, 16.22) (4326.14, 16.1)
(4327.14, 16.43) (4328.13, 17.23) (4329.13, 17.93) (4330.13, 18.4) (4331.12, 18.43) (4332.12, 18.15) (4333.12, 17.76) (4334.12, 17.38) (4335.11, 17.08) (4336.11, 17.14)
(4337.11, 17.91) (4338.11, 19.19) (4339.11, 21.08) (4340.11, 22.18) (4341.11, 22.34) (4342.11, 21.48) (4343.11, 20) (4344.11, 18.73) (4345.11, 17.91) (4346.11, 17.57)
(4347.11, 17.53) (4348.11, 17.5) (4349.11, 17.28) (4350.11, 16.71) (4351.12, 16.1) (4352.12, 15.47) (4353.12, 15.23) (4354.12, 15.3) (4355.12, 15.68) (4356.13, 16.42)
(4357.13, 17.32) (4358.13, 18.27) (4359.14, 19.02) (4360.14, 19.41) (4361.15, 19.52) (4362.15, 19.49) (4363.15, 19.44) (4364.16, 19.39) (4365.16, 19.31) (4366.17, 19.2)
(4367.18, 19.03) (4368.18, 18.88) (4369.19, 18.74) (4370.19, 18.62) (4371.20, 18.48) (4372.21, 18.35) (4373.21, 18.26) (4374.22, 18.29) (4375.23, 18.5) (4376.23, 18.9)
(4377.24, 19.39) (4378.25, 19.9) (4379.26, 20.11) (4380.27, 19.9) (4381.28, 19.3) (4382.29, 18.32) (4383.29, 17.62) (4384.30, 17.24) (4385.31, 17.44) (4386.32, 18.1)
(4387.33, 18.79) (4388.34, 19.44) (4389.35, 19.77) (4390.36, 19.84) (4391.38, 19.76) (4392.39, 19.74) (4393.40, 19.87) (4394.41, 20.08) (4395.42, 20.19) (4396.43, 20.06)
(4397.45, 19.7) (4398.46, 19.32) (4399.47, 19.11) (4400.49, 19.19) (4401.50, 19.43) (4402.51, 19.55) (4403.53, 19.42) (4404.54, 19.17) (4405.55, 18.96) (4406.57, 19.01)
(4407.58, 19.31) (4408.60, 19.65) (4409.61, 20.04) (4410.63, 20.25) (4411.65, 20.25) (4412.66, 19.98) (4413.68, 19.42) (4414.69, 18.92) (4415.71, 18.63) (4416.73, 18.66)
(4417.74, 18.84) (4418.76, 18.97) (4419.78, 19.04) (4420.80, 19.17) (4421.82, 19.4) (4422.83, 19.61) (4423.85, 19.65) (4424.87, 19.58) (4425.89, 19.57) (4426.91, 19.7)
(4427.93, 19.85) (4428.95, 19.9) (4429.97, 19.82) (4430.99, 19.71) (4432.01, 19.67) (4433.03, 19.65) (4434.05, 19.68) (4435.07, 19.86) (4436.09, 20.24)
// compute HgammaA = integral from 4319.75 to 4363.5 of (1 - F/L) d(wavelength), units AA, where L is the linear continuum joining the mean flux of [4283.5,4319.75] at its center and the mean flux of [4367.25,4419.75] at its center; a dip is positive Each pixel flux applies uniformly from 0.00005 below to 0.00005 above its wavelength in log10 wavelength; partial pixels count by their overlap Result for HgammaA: 1.3 AA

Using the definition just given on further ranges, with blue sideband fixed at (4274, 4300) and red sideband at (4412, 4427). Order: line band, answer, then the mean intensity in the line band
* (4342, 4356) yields 1.33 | 17.2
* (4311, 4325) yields 0.36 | 18.4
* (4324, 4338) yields 1.11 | 17.4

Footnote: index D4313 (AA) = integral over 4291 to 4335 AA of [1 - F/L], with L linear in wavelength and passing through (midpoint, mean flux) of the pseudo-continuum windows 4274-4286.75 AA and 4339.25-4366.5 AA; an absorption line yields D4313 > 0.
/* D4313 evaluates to 3.1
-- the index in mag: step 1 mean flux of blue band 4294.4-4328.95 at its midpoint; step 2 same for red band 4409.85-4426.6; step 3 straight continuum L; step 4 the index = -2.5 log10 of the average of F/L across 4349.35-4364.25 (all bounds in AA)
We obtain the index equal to 0.05 mag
